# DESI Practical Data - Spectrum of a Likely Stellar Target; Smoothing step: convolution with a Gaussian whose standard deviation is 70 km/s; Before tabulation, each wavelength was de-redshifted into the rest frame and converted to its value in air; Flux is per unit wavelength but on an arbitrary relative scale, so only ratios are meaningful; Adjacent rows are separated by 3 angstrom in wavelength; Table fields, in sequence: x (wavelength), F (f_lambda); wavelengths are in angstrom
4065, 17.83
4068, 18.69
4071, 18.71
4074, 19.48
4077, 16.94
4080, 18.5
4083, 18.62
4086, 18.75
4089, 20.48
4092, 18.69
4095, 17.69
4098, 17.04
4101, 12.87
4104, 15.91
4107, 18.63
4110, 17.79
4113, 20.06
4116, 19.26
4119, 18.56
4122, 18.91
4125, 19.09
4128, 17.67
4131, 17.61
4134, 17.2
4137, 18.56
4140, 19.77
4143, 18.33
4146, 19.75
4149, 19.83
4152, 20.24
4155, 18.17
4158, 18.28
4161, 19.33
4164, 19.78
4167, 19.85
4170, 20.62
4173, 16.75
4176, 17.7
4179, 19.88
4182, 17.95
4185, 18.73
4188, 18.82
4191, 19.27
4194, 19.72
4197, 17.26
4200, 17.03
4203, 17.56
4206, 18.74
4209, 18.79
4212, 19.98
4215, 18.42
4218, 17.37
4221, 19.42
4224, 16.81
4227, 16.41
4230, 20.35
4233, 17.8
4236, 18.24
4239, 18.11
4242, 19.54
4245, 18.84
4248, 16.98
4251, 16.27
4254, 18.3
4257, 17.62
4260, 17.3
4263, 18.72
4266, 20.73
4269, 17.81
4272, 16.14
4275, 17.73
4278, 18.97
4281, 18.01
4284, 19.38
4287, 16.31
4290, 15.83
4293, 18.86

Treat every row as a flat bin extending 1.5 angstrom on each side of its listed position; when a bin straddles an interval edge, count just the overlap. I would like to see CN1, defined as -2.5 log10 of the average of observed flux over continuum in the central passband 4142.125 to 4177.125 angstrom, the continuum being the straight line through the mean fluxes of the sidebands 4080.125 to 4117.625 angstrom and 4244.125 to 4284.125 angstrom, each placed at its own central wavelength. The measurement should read -0.06 mag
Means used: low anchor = 18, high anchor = 18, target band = 19.1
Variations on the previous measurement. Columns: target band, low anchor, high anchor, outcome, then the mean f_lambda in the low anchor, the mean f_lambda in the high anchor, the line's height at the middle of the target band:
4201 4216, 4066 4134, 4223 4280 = -0.034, 18.2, 18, 18.1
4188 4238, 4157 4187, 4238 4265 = 0.006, 18.9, 18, 18.4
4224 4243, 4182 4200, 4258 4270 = 0.020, 18.5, 18.6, 18.6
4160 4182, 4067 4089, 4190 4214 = -0.028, 18.7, 18.5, 18.6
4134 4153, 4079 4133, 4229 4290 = -0.065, 18.1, 18.1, 18.1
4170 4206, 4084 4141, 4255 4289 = -0.017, 18.1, 18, 18.1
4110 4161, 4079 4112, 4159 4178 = -0.022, 17.7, 19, 18.4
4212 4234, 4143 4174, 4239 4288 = 0.018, 19.3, 18.1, 18.5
